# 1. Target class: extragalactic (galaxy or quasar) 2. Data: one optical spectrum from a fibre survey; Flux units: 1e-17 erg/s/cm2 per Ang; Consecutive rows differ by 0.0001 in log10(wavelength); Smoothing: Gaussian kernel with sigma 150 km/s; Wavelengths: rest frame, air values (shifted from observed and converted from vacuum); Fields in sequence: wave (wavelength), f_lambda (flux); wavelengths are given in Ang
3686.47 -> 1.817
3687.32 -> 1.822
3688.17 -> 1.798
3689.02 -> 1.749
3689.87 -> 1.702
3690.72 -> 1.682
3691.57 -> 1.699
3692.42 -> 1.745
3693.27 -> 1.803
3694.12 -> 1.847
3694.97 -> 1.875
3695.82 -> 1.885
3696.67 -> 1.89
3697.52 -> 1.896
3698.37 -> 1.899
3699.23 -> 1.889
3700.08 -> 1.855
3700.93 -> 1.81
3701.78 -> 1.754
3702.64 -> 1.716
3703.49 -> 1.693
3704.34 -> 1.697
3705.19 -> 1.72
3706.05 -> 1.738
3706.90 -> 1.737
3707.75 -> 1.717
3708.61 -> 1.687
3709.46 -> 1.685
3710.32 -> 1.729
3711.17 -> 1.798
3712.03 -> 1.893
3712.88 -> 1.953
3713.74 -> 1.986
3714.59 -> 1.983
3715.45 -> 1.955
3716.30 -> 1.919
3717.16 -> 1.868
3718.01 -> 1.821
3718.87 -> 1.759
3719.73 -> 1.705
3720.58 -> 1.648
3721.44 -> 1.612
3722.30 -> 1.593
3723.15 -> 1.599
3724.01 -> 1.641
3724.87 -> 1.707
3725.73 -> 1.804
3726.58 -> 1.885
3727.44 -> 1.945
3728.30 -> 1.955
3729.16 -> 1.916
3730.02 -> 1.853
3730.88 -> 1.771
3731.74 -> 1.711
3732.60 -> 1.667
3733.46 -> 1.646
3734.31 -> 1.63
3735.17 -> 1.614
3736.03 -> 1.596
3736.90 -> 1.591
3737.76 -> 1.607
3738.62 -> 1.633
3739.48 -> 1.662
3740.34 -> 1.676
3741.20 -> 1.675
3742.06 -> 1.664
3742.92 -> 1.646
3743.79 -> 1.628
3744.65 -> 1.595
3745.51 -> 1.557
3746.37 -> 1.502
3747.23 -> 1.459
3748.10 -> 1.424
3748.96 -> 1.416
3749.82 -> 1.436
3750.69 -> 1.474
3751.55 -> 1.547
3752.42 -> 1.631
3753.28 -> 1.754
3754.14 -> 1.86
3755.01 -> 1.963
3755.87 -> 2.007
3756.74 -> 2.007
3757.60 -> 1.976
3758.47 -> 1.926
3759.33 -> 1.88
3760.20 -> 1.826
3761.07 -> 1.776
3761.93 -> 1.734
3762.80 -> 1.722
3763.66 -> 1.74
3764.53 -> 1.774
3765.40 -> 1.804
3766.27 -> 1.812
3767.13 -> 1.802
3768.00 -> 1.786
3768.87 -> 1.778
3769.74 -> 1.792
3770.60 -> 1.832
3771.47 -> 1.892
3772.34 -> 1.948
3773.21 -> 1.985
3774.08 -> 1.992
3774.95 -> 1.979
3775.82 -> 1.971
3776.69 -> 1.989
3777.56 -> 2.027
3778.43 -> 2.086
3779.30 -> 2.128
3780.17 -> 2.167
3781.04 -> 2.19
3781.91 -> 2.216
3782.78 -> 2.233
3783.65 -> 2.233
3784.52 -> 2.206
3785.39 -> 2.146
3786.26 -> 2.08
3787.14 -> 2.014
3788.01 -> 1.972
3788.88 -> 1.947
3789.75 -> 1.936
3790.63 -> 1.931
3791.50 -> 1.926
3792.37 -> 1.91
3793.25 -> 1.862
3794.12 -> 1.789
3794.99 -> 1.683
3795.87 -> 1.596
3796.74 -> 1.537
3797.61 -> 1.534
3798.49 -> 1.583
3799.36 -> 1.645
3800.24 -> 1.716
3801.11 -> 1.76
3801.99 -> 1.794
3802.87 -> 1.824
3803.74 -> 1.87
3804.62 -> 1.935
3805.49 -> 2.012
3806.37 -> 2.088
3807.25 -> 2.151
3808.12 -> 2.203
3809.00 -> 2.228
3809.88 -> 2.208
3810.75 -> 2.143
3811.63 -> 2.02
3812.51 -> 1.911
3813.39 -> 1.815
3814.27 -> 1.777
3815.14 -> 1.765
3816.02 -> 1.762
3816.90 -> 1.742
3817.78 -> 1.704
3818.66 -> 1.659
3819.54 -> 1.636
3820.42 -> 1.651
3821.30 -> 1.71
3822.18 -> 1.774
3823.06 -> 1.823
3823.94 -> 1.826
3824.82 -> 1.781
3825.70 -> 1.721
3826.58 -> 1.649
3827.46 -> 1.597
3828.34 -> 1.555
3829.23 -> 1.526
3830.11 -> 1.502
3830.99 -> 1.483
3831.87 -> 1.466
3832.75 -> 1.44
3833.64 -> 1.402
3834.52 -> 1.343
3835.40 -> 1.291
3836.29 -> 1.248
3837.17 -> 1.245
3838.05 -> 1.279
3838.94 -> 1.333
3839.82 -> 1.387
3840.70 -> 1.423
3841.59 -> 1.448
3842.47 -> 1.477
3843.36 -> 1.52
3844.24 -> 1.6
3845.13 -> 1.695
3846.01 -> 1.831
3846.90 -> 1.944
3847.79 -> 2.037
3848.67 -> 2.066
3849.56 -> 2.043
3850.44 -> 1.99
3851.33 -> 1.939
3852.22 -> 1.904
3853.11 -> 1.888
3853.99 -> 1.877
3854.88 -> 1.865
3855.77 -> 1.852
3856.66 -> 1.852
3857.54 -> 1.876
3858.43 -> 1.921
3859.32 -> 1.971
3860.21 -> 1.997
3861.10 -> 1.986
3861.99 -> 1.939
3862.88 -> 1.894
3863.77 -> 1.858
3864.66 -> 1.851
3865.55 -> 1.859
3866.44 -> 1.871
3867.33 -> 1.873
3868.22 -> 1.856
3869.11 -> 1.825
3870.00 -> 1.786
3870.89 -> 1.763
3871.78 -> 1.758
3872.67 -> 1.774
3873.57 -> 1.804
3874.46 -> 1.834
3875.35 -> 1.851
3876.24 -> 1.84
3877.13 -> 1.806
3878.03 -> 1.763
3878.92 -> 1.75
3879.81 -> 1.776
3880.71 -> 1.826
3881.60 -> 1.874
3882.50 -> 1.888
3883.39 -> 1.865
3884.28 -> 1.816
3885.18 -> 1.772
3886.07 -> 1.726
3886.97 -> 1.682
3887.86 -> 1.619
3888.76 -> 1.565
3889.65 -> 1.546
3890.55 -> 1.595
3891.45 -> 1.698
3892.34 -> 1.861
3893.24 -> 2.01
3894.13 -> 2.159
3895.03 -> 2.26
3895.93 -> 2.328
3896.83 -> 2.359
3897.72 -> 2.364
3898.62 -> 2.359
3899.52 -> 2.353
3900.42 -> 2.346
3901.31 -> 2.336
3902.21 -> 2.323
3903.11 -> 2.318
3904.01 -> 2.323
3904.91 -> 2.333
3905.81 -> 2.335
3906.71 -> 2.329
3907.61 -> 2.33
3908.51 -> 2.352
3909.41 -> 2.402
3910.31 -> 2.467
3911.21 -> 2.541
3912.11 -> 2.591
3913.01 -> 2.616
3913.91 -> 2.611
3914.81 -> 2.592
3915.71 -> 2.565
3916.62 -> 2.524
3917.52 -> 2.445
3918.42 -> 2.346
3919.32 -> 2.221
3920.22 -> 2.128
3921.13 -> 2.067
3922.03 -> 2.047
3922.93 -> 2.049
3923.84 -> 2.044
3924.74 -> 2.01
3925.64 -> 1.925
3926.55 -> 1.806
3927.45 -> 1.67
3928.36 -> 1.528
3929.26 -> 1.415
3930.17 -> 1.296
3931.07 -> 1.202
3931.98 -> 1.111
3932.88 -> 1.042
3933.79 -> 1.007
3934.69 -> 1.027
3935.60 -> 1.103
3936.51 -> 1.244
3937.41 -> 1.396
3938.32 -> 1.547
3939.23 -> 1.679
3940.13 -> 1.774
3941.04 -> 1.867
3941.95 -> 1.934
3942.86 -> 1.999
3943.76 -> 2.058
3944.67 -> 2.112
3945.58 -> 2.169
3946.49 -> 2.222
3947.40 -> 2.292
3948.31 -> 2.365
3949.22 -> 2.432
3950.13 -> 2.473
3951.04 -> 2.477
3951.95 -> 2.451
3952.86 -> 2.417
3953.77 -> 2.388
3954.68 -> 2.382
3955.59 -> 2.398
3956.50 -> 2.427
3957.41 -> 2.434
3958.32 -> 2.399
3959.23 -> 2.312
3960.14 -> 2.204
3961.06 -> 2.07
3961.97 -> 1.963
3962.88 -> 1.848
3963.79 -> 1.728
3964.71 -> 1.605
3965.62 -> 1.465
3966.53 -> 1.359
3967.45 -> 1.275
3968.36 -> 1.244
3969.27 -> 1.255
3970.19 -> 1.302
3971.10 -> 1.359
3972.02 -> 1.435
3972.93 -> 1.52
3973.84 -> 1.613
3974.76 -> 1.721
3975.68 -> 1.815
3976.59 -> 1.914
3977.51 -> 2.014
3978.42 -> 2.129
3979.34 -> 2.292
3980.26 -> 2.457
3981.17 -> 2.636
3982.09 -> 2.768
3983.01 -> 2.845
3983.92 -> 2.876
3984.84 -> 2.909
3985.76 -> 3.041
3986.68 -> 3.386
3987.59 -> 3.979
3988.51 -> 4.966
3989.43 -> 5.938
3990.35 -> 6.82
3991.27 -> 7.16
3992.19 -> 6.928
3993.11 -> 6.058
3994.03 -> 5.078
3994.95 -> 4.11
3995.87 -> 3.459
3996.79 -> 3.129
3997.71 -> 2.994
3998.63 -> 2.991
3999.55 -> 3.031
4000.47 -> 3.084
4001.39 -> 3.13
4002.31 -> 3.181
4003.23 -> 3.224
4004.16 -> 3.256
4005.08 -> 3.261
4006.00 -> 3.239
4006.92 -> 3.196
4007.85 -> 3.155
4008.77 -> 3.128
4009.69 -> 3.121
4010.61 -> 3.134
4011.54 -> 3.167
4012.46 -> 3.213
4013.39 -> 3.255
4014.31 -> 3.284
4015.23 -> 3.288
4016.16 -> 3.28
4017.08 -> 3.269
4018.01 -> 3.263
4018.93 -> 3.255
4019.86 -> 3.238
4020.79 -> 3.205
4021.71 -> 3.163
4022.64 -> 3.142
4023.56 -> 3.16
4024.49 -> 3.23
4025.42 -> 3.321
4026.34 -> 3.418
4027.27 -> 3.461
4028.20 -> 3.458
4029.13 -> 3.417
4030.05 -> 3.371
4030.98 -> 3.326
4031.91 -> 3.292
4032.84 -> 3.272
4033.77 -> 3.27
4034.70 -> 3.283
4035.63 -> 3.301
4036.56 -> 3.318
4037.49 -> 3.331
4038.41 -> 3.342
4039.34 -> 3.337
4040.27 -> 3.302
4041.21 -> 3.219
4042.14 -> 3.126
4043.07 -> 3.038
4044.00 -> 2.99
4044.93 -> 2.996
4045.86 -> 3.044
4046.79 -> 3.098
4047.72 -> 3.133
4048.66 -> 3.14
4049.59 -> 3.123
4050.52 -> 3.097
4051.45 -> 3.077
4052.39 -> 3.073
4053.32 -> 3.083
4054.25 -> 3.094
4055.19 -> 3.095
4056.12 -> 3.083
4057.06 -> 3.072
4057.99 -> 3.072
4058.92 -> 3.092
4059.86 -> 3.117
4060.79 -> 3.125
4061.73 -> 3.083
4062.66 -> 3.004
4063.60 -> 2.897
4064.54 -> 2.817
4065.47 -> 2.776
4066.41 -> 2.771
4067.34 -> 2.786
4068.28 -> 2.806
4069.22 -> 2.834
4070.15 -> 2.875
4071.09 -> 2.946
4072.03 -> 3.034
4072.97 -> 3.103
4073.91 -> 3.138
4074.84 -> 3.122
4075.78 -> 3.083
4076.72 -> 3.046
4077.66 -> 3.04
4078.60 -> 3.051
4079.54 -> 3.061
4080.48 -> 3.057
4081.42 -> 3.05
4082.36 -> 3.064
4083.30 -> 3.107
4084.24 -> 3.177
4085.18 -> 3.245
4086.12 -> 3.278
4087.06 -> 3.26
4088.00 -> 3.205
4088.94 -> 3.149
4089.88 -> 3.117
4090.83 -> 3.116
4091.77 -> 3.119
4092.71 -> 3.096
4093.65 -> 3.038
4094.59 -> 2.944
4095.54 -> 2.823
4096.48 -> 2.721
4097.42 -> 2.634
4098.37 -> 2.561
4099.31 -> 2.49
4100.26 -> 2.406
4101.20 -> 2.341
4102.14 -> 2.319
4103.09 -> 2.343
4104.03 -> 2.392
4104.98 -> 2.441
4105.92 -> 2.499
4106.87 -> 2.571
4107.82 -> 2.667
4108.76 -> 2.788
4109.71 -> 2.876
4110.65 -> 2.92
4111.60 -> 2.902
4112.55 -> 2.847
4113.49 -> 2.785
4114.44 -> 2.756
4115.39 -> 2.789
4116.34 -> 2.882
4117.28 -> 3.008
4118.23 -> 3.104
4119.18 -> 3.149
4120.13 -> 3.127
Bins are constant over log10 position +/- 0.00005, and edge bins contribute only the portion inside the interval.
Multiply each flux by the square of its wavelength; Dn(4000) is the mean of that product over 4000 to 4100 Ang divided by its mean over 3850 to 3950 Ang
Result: 1.72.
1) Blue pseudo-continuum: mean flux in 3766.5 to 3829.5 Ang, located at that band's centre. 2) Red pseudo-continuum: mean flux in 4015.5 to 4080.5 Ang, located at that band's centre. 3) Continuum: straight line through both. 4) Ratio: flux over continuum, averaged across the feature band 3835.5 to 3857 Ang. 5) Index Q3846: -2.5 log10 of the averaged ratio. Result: 0.25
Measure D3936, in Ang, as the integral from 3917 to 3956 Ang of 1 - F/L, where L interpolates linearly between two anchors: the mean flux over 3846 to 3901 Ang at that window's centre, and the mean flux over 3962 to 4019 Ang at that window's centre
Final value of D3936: 9.5 Ang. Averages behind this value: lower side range 1.91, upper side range 3.02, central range 1.9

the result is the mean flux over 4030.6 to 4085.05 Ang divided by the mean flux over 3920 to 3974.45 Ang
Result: 1.70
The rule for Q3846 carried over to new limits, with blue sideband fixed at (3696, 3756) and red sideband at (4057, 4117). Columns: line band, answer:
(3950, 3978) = 0.29 mag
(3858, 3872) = 0.16 mag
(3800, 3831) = 0.11 mag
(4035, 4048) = -0.16 mag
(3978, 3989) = -0.18 mag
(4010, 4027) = -0.21 mag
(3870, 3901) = 0.18 mag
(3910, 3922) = -0.04 mag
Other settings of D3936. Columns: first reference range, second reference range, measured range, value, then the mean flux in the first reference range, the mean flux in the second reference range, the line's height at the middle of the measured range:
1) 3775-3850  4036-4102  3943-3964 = 1.7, 1.79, 3.02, 2.47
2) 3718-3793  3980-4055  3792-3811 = 2.1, 1.81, 3.45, 2.1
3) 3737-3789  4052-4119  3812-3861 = 9.2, 1.84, 2.92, 2.08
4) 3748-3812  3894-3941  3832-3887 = 6.0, 1.89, 2.03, 1.97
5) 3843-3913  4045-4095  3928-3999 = 1.5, 1.98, 3.06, 2.46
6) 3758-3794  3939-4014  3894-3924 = 1.7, 1.95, 2.76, 2.49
